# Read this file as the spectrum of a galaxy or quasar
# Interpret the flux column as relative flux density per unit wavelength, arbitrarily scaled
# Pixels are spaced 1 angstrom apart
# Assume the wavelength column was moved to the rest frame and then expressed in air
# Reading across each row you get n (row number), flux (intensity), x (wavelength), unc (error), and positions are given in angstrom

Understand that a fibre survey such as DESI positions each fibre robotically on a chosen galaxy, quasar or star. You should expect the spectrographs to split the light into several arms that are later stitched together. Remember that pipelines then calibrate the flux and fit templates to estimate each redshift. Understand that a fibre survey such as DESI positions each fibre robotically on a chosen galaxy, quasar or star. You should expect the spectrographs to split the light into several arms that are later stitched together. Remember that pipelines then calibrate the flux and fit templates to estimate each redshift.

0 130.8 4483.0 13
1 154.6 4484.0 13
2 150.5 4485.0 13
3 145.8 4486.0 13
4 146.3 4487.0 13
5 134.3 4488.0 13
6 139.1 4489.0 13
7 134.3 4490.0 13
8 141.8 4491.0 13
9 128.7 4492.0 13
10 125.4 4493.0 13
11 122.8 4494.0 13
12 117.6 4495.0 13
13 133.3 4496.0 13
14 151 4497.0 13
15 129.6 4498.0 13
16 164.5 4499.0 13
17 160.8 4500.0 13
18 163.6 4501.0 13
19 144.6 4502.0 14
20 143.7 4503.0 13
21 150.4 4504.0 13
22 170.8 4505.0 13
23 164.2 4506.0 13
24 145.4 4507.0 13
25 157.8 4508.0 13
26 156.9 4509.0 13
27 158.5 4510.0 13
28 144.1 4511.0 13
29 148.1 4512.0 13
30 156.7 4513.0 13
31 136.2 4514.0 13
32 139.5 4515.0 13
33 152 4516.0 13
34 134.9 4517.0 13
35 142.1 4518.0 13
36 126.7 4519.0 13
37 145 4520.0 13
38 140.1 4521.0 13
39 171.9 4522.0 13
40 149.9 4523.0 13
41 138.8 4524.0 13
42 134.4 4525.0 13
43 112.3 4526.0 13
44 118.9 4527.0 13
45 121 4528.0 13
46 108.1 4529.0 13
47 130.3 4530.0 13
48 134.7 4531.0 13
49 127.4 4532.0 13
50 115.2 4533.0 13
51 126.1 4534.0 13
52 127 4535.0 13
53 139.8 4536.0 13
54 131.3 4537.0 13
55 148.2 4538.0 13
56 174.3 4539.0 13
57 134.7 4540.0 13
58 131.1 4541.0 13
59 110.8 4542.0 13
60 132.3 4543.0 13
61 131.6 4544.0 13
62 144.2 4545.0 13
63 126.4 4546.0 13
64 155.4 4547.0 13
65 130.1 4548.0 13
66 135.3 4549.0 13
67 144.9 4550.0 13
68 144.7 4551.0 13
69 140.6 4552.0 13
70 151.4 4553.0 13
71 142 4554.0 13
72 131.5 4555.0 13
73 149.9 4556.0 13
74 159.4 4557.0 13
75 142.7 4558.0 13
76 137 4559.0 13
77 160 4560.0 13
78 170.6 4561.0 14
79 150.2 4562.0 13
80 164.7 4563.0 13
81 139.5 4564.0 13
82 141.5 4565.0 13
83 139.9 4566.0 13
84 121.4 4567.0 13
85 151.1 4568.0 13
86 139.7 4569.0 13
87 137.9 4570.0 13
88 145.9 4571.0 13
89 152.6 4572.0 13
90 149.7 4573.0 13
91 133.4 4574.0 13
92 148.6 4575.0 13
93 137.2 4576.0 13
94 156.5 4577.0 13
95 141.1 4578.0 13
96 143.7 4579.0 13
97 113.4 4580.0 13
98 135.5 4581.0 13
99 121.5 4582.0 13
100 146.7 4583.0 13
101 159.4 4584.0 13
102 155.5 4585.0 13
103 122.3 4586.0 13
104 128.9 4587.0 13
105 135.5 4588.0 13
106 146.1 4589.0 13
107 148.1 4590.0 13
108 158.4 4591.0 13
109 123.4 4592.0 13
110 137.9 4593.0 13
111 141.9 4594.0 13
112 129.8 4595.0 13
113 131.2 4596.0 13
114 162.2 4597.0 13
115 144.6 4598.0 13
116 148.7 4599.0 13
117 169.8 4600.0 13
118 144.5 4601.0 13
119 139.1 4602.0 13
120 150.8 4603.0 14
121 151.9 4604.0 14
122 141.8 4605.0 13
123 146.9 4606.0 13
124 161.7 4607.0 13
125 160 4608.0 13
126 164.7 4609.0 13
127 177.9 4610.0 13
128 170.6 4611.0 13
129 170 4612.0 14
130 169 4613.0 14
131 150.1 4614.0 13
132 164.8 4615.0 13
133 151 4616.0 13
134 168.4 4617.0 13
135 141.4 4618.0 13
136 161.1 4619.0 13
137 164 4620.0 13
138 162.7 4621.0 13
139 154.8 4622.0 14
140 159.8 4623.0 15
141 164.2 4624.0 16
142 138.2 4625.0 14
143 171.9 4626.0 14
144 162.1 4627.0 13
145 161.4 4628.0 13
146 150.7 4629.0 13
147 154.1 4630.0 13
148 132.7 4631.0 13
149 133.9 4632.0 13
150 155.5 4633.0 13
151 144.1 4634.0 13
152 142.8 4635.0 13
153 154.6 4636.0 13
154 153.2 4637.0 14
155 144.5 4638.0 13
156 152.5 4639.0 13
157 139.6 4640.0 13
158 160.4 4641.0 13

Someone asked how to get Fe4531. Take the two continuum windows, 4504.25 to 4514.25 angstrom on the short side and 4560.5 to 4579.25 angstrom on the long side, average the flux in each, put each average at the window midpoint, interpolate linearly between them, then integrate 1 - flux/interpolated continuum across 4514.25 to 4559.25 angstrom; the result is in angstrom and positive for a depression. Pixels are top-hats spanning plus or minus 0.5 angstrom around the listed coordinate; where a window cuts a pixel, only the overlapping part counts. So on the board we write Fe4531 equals 3.96 angstrom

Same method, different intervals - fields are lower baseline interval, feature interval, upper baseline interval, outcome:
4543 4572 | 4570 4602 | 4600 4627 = 1.9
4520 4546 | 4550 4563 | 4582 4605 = -1.1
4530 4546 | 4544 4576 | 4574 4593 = -1.8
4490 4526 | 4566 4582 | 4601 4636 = 1.2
